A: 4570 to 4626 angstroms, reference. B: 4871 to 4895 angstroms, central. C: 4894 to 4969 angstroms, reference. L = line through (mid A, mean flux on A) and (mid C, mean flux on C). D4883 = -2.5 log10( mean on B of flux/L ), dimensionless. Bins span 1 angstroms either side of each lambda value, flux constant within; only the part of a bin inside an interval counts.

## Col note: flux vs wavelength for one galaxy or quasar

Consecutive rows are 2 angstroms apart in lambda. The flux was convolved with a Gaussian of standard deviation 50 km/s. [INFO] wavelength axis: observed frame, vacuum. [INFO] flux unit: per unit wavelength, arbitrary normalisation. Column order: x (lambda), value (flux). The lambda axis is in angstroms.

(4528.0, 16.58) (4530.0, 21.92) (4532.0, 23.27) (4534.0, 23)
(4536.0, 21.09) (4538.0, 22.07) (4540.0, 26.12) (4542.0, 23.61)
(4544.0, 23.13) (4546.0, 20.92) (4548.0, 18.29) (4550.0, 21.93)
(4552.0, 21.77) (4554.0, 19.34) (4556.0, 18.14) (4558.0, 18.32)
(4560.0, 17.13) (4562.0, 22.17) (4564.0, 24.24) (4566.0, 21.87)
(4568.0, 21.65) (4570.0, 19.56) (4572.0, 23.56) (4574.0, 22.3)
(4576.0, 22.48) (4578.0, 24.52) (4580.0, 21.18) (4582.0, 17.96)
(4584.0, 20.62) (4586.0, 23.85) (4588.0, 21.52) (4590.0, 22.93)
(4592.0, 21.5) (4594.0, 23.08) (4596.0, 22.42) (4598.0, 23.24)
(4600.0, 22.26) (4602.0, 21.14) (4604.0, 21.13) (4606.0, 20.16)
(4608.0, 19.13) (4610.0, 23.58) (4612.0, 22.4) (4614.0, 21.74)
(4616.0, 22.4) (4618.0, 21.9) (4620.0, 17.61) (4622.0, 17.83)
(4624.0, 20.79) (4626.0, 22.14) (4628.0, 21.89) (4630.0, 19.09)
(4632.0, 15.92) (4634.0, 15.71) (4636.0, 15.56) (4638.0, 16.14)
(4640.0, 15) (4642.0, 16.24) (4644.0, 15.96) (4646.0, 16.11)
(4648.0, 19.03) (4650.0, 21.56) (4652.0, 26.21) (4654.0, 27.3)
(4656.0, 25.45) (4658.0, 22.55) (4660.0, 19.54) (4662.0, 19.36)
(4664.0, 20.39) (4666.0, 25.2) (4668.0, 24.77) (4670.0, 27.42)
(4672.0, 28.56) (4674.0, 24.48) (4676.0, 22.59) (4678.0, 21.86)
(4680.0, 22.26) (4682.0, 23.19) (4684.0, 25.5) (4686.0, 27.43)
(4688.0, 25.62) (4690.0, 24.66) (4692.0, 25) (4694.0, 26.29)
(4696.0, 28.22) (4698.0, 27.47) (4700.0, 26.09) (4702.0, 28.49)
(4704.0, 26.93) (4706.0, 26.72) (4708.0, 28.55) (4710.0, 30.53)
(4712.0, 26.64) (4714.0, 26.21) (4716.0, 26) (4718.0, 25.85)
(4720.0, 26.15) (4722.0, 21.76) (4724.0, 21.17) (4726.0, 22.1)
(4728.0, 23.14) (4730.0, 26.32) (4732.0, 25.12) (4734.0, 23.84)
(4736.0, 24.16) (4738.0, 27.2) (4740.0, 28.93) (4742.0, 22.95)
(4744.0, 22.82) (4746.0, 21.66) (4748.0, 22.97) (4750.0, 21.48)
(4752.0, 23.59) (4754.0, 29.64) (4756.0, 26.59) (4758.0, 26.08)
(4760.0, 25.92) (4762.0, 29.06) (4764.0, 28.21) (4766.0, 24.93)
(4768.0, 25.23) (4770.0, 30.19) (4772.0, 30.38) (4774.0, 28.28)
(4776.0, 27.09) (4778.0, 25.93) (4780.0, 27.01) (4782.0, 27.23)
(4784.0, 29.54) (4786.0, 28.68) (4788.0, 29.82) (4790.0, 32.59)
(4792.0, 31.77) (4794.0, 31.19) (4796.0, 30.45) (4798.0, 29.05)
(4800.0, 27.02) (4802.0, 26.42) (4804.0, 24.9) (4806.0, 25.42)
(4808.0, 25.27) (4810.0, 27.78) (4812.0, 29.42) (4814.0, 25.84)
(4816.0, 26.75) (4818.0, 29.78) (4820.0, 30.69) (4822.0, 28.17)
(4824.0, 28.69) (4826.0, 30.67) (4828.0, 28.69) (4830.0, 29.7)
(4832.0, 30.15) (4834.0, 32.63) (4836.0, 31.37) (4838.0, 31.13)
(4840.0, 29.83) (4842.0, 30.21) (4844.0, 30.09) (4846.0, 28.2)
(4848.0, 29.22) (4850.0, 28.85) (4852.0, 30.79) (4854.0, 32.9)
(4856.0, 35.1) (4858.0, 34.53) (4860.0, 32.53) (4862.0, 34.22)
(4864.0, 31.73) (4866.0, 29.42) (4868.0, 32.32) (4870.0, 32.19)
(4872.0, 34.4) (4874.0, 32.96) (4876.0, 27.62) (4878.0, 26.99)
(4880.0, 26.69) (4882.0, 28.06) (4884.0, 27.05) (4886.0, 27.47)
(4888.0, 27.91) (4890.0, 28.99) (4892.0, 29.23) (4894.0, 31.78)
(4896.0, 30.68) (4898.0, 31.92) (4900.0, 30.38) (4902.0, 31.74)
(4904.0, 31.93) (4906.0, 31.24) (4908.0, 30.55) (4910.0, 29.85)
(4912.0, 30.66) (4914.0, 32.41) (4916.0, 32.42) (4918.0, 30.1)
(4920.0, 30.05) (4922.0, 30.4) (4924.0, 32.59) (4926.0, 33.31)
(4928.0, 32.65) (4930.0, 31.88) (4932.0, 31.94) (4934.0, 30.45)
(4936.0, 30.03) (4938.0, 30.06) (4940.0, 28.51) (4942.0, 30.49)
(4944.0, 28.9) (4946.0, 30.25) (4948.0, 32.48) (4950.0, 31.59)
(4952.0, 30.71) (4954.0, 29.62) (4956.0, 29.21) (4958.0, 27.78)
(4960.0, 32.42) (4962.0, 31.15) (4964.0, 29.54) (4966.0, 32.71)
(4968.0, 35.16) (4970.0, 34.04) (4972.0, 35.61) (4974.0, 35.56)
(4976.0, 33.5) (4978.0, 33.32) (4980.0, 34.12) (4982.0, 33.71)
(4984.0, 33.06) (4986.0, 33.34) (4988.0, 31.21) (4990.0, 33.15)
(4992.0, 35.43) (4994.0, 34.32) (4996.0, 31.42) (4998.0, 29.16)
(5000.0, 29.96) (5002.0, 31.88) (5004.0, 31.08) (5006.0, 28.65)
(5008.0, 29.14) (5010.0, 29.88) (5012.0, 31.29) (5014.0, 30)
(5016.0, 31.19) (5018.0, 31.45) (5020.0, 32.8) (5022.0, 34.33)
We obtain 0.02 mag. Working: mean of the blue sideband 21.6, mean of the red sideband 31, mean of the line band 29.1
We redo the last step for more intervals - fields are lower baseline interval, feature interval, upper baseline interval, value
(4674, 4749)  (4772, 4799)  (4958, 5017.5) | -0.08 mag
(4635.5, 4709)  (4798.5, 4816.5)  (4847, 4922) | 0.06 mag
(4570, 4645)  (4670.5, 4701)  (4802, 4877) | -0.07 mag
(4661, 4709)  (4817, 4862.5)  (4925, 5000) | -0.06 mag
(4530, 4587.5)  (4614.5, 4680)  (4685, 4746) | 0.15 mag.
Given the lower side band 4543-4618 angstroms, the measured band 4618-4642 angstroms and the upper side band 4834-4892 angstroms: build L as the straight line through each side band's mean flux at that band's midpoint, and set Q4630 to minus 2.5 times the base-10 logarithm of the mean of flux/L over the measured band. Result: 0.26 mag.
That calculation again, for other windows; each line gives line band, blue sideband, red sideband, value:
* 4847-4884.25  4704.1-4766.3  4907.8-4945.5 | -0.07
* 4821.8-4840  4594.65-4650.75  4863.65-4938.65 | -0.09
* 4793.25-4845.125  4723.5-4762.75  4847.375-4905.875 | -0.03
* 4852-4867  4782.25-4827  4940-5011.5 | -0.11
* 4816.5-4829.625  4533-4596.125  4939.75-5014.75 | -0.05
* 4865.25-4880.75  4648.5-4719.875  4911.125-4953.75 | -0.03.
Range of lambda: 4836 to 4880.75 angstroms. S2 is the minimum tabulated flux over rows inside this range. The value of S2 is 26.69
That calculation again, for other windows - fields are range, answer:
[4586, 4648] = 15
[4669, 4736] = 21.17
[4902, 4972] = 27.78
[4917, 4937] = 30.03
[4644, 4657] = 15.96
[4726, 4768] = 21.48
